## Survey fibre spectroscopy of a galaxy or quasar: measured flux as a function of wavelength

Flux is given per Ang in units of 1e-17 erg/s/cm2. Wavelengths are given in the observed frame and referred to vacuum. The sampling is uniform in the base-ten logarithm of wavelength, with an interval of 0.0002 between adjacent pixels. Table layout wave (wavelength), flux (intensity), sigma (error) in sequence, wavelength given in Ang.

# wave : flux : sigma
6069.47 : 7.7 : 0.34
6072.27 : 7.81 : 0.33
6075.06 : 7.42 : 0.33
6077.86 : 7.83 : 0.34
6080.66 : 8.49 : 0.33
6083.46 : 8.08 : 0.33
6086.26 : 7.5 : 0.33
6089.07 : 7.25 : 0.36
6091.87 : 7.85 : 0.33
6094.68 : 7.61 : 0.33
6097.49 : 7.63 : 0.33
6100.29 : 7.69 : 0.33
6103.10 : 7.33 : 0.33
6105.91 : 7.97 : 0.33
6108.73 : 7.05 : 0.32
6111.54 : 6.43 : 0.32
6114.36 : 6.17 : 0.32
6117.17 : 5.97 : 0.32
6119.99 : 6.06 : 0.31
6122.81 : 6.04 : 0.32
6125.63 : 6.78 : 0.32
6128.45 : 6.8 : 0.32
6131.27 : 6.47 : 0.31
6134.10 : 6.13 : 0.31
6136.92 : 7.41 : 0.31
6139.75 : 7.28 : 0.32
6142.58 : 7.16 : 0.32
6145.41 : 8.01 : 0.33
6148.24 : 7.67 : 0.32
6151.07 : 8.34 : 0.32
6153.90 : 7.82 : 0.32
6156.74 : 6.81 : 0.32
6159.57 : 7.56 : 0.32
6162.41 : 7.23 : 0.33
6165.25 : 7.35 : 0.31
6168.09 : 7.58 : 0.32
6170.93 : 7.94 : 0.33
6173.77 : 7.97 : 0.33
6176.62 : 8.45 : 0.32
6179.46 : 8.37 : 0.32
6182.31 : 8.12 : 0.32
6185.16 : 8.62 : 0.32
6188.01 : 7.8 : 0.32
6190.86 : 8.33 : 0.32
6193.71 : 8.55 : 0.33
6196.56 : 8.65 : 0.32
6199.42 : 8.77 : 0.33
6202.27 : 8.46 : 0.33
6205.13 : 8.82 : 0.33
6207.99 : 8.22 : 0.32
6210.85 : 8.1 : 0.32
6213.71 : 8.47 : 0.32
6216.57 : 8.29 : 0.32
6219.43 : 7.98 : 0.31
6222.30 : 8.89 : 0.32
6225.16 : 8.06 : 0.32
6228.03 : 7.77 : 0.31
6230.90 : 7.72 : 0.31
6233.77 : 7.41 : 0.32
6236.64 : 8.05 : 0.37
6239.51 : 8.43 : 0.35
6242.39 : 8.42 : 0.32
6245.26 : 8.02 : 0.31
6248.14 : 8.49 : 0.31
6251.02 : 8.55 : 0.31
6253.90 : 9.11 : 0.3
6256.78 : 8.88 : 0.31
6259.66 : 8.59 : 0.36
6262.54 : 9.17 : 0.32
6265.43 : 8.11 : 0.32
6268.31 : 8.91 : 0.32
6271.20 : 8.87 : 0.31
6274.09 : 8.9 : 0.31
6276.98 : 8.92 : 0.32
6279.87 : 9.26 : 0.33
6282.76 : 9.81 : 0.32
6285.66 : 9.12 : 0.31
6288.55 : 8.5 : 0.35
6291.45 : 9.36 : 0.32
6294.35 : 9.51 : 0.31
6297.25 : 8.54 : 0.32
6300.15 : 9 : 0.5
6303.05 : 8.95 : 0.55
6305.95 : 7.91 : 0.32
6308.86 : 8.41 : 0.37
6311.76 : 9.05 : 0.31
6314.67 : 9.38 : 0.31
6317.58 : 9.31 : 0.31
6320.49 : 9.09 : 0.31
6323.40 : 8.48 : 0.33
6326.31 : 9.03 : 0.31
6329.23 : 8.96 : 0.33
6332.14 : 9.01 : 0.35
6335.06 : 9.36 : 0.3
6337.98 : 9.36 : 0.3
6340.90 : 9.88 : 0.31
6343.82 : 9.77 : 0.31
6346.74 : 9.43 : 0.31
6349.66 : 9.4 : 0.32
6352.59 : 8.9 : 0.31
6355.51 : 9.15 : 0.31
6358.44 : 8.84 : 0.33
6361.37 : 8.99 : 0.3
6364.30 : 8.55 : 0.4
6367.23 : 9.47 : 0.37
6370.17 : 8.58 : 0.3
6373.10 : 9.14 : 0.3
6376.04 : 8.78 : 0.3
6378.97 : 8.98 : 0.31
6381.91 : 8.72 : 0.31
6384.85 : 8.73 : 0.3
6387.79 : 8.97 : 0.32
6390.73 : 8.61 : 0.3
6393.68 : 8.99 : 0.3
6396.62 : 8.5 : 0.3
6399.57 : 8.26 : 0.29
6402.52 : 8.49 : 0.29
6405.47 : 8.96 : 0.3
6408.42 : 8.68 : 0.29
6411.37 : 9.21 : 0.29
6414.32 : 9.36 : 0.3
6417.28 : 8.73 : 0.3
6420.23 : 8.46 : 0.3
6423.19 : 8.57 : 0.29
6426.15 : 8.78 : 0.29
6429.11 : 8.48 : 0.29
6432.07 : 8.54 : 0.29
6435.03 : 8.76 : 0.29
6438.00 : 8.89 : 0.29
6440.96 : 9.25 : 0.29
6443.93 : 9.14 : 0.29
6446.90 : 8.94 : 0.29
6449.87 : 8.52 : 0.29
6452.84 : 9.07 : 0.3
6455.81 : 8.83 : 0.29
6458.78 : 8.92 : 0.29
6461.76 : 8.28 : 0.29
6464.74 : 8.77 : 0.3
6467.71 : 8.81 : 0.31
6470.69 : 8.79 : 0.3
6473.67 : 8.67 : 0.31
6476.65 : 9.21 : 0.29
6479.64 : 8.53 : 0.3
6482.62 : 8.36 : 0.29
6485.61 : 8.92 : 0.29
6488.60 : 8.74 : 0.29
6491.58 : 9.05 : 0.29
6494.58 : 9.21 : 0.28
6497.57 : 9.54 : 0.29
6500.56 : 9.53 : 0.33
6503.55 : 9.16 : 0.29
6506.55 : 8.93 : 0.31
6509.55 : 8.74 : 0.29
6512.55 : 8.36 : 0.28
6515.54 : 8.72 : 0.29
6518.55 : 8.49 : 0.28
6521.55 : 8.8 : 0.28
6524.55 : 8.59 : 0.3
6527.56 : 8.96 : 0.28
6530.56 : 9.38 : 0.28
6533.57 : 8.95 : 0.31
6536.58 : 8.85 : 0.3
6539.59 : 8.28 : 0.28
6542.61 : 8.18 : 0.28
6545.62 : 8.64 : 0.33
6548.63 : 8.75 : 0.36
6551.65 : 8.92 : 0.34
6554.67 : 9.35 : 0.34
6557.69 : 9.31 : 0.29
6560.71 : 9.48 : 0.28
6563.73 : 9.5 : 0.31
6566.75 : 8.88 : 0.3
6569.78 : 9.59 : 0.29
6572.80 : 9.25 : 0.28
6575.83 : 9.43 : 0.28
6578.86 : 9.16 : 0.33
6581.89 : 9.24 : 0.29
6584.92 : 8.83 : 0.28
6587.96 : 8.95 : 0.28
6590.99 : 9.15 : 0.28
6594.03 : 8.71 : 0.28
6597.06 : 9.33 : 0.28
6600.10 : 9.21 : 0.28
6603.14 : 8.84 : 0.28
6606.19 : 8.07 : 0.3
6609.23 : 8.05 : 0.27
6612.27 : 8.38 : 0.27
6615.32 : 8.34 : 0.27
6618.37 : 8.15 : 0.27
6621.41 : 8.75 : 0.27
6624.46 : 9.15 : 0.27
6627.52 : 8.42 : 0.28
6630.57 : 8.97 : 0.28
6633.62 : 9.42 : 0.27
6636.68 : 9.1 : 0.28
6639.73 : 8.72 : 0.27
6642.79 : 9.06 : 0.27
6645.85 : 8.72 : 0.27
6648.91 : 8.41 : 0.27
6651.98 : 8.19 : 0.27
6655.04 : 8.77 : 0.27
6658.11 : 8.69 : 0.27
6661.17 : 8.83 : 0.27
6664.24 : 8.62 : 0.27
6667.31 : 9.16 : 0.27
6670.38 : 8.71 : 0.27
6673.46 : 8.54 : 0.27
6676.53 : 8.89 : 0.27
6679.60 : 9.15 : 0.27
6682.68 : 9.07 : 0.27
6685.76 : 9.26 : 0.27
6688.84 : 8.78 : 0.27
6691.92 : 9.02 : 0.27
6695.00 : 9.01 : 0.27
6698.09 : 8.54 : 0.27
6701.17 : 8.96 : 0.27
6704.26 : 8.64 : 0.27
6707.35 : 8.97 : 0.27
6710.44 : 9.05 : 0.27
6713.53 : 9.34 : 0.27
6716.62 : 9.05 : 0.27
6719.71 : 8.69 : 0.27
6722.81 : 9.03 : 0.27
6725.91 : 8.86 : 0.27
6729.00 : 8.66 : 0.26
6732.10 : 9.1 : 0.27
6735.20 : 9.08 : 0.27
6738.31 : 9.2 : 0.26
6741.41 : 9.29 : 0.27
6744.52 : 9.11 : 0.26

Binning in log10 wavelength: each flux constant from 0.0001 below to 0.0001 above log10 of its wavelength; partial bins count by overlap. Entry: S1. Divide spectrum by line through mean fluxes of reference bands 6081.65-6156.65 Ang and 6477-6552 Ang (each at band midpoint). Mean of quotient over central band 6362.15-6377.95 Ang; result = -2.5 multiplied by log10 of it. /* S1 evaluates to -0.09 mag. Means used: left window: 7.17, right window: 8.83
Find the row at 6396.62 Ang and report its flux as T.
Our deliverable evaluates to 8.5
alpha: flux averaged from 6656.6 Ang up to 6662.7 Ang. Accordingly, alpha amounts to 8.77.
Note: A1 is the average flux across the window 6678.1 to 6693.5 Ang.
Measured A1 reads 9.05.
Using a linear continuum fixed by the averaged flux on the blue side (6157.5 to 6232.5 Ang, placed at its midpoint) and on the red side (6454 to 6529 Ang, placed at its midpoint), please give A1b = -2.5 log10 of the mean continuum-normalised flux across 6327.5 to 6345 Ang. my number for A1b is -0.110 mag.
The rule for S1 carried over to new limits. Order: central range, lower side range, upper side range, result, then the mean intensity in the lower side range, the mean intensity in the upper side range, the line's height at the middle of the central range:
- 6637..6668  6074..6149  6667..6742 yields 0.01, 7.18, 8.95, 8.8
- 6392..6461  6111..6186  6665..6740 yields -0.09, 7.28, 8.95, 8.12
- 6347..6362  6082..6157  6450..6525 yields -0.11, 7.17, 8.84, 8.23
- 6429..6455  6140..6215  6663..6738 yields -0.05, 8.03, 8.93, 8.49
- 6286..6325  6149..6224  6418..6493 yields -0.06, 8.13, 8.77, 8.41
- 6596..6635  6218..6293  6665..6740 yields 0.02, 8.59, 8.95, 8.88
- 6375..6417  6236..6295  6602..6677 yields 0.00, 8.81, 8.67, 8.76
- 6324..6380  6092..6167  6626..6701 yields -0.17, 7.12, 8.84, 7.84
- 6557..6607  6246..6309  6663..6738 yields -0.03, 8.86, 8.93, 8.91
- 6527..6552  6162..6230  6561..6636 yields 0.01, 8.21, 8.92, 8.81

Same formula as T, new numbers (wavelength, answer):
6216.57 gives 8.29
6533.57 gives 8.95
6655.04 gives 8.77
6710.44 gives 9.05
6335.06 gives 9.36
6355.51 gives 9.15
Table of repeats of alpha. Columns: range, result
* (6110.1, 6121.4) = 6.16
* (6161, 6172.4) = 7.53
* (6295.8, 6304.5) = 8.83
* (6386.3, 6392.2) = 8.79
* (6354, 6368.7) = 9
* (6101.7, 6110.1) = 7.45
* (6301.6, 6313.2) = 8.58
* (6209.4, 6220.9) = 8.21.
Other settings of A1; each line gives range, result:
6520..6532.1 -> 8.94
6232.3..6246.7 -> 8.07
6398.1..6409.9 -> 8.6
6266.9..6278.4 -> 8.9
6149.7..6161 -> 7.63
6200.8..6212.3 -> 8.4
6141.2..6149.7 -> 7.62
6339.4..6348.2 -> 9.7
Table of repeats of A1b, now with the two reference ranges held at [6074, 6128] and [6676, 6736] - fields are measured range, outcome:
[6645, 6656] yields 0.04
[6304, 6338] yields -0.14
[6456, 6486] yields -0.06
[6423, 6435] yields -0.06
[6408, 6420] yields -0.11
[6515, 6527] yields -0.03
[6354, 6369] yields -0.13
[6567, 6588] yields -0.08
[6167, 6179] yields -0.09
